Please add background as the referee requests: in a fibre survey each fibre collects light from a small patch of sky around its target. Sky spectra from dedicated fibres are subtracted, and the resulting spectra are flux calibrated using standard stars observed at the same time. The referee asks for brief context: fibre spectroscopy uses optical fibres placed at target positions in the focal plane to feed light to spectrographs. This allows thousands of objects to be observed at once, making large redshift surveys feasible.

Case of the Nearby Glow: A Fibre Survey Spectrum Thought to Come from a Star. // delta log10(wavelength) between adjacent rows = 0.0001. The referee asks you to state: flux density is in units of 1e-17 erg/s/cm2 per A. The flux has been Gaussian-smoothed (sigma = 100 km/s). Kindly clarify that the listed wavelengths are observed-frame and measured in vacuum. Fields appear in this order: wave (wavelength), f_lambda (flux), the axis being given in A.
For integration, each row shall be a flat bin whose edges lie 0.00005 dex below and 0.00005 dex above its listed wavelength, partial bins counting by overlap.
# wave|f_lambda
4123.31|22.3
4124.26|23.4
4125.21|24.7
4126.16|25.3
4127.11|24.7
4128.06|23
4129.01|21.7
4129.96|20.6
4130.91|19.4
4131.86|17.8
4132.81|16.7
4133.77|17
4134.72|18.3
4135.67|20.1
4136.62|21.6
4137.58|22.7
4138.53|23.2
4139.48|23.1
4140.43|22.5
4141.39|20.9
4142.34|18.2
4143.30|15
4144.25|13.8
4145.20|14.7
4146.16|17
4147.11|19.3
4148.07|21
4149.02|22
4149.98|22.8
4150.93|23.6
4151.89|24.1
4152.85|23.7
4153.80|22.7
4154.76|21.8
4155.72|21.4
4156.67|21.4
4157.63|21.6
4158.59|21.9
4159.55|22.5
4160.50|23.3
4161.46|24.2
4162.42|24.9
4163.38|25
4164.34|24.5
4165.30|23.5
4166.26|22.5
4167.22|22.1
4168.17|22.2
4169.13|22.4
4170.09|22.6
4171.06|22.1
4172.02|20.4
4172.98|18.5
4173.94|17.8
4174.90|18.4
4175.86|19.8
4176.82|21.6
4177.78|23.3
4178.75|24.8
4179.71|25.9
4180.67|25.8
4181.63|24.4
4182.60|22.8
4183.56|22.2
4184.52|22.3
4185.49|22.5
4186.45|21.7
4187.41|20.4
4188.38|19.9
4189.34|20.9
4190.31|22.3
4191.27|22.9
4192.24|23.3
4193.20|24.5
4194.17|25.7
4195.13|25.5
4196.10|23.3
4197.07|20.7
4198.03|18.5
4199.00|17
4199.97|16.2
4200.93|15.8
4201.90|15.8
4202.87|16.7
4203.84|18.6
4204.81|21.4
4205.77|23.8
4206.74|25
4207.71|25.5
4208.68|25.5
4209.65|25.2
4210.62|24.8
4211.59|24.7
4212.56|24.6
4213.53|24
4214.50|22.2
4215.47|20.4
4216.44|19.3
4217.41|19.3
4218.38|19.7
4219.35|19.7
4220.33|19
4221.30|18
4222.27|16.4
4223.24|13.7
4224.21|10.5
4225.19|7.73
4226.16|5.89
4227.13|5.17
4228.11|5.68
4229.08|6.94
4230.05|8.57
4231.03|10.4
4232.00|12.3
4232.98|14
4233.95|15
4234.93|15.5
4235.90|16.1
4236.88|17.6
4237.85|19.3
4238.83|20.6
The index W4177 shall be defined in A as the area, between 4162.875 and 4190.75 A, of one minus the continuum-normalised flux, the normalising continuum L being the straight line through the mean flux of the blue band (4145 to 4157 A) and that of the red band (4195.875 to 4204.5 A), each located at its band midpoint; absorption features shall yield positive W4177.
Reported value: -3.7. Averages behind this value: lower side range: 21.3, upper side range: 18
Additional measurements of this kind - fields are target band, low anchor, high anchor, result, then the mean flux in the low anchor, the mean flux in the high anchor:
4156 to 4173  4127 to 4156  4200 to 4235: -2.81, 20.4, 17.1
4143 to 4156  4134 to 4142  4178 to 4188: 0.95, 21.4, 23.2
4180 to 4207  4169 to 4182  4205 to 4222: 0.84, 22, 22.3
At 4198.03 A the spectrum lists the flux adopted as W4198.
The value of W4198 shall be 18.5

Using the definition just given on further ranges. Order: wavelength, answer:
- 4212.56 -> 24.6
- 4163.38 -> 25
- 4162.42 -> 24.9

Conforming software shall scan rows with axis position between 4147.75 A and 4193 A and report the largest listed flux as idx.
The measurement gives 25.9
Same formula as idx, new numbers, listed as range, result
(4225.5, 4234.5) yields 15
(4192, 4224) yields 25.7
